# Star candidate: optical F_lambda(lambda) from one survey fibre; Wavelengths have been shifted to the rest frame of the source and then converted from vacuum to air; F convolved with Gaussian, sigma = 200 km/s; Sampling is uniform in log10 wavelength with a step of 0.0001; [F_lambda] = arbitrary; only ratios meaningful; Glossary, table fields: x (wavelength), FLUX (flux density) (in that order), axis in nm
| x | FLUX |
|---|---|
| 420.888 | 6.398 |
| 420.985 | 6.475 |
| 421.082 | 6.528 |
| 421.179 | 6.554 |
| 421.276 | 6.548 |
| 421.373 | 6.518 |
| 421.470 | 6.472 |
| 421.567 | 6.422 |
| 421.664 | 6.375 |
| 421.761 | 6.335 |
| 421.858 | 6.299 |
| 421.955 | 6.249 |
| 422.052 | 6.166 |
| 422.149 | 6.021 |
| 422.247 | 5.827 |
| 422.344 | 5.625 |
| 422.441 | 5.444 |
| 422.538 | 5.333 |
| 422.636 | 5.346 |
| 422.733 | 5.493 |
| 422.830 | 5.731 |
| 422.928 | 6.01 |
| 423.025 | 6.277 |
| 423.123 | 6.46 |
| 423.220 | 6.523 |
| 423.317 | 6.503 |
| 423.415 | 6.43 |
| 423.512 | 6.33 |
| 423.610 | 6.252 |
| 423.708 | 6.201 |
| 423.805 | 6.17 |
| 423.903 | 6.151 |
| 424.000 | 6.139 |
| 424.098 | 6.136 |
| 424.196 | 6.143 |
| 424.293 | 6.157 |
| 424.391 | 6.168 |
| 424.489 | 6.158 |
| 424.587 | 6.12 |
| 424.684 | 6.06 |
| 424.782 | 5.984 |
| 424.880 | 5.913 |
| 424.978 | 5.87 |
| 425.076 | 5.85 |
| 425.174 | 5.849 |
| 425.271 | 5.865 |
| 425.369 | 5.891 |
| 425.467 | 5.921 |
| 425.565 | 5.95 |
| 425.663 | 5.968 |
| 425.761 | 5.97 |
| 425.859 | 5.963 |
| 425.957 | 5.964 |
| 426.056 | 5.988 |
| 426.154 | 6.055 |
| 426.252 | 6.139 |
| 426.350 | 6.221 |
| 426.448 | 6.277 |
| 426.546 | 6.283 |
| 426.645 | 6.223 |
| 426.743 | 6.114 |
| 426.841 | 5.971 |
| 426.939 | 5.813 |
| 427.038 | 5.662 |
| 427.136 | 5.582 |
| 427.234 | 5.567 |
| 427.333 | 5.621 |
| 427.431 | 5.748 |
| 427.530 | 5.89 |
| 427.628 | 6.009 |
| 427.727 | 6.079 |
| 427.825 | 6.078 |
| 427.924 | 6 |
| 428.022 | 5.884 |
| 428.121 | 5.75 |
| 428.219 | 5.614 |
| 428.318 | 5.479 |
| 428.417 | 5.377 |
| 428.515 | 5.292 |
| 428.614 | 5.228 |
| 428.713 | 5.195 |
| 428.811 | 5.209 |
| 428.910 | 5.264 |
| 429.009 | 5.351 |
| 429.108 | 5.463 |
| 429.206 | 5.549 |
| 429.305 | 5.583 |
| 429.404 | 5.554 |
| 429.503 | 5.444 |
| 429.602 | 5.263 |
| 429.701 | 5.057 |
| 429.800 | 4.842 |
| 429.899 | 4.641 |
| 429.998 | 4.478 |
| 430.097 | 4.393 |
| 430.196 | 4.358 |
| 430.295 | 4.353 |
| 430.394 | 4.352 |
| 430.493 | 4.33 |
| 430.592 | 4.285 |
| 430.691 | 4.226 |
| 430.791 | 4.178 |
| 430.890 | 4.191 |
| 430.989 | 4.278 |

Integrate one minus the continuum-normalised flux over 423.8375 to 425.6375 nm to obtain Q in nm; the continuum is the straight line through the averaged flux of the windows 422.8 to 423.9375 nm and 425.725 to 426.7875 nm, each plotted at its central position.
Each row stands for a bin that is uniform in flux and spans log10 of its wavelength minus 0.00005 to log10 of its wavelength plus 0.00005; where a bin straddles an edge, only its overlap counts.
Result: 0.05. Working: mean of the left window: 6.26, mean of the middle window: 6.02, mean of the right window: 6.11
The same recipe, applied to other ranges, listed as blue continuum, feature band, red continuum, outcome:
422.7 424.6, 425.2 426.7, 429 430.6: -0.090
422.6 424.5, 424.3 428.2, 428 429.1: -0.146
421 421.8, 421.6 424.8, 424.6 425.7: 0.065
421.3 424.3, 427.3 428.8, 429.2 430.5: -0.140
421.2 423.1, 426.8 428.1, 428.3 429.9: -0.086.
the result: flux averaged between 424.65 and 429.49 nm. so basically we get 5.79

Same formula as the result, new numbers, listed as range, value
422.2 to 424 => 6.01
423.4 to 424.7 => 6.19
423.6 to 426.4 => 6.04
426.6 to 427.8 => 5.86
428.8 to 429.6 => 5.43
